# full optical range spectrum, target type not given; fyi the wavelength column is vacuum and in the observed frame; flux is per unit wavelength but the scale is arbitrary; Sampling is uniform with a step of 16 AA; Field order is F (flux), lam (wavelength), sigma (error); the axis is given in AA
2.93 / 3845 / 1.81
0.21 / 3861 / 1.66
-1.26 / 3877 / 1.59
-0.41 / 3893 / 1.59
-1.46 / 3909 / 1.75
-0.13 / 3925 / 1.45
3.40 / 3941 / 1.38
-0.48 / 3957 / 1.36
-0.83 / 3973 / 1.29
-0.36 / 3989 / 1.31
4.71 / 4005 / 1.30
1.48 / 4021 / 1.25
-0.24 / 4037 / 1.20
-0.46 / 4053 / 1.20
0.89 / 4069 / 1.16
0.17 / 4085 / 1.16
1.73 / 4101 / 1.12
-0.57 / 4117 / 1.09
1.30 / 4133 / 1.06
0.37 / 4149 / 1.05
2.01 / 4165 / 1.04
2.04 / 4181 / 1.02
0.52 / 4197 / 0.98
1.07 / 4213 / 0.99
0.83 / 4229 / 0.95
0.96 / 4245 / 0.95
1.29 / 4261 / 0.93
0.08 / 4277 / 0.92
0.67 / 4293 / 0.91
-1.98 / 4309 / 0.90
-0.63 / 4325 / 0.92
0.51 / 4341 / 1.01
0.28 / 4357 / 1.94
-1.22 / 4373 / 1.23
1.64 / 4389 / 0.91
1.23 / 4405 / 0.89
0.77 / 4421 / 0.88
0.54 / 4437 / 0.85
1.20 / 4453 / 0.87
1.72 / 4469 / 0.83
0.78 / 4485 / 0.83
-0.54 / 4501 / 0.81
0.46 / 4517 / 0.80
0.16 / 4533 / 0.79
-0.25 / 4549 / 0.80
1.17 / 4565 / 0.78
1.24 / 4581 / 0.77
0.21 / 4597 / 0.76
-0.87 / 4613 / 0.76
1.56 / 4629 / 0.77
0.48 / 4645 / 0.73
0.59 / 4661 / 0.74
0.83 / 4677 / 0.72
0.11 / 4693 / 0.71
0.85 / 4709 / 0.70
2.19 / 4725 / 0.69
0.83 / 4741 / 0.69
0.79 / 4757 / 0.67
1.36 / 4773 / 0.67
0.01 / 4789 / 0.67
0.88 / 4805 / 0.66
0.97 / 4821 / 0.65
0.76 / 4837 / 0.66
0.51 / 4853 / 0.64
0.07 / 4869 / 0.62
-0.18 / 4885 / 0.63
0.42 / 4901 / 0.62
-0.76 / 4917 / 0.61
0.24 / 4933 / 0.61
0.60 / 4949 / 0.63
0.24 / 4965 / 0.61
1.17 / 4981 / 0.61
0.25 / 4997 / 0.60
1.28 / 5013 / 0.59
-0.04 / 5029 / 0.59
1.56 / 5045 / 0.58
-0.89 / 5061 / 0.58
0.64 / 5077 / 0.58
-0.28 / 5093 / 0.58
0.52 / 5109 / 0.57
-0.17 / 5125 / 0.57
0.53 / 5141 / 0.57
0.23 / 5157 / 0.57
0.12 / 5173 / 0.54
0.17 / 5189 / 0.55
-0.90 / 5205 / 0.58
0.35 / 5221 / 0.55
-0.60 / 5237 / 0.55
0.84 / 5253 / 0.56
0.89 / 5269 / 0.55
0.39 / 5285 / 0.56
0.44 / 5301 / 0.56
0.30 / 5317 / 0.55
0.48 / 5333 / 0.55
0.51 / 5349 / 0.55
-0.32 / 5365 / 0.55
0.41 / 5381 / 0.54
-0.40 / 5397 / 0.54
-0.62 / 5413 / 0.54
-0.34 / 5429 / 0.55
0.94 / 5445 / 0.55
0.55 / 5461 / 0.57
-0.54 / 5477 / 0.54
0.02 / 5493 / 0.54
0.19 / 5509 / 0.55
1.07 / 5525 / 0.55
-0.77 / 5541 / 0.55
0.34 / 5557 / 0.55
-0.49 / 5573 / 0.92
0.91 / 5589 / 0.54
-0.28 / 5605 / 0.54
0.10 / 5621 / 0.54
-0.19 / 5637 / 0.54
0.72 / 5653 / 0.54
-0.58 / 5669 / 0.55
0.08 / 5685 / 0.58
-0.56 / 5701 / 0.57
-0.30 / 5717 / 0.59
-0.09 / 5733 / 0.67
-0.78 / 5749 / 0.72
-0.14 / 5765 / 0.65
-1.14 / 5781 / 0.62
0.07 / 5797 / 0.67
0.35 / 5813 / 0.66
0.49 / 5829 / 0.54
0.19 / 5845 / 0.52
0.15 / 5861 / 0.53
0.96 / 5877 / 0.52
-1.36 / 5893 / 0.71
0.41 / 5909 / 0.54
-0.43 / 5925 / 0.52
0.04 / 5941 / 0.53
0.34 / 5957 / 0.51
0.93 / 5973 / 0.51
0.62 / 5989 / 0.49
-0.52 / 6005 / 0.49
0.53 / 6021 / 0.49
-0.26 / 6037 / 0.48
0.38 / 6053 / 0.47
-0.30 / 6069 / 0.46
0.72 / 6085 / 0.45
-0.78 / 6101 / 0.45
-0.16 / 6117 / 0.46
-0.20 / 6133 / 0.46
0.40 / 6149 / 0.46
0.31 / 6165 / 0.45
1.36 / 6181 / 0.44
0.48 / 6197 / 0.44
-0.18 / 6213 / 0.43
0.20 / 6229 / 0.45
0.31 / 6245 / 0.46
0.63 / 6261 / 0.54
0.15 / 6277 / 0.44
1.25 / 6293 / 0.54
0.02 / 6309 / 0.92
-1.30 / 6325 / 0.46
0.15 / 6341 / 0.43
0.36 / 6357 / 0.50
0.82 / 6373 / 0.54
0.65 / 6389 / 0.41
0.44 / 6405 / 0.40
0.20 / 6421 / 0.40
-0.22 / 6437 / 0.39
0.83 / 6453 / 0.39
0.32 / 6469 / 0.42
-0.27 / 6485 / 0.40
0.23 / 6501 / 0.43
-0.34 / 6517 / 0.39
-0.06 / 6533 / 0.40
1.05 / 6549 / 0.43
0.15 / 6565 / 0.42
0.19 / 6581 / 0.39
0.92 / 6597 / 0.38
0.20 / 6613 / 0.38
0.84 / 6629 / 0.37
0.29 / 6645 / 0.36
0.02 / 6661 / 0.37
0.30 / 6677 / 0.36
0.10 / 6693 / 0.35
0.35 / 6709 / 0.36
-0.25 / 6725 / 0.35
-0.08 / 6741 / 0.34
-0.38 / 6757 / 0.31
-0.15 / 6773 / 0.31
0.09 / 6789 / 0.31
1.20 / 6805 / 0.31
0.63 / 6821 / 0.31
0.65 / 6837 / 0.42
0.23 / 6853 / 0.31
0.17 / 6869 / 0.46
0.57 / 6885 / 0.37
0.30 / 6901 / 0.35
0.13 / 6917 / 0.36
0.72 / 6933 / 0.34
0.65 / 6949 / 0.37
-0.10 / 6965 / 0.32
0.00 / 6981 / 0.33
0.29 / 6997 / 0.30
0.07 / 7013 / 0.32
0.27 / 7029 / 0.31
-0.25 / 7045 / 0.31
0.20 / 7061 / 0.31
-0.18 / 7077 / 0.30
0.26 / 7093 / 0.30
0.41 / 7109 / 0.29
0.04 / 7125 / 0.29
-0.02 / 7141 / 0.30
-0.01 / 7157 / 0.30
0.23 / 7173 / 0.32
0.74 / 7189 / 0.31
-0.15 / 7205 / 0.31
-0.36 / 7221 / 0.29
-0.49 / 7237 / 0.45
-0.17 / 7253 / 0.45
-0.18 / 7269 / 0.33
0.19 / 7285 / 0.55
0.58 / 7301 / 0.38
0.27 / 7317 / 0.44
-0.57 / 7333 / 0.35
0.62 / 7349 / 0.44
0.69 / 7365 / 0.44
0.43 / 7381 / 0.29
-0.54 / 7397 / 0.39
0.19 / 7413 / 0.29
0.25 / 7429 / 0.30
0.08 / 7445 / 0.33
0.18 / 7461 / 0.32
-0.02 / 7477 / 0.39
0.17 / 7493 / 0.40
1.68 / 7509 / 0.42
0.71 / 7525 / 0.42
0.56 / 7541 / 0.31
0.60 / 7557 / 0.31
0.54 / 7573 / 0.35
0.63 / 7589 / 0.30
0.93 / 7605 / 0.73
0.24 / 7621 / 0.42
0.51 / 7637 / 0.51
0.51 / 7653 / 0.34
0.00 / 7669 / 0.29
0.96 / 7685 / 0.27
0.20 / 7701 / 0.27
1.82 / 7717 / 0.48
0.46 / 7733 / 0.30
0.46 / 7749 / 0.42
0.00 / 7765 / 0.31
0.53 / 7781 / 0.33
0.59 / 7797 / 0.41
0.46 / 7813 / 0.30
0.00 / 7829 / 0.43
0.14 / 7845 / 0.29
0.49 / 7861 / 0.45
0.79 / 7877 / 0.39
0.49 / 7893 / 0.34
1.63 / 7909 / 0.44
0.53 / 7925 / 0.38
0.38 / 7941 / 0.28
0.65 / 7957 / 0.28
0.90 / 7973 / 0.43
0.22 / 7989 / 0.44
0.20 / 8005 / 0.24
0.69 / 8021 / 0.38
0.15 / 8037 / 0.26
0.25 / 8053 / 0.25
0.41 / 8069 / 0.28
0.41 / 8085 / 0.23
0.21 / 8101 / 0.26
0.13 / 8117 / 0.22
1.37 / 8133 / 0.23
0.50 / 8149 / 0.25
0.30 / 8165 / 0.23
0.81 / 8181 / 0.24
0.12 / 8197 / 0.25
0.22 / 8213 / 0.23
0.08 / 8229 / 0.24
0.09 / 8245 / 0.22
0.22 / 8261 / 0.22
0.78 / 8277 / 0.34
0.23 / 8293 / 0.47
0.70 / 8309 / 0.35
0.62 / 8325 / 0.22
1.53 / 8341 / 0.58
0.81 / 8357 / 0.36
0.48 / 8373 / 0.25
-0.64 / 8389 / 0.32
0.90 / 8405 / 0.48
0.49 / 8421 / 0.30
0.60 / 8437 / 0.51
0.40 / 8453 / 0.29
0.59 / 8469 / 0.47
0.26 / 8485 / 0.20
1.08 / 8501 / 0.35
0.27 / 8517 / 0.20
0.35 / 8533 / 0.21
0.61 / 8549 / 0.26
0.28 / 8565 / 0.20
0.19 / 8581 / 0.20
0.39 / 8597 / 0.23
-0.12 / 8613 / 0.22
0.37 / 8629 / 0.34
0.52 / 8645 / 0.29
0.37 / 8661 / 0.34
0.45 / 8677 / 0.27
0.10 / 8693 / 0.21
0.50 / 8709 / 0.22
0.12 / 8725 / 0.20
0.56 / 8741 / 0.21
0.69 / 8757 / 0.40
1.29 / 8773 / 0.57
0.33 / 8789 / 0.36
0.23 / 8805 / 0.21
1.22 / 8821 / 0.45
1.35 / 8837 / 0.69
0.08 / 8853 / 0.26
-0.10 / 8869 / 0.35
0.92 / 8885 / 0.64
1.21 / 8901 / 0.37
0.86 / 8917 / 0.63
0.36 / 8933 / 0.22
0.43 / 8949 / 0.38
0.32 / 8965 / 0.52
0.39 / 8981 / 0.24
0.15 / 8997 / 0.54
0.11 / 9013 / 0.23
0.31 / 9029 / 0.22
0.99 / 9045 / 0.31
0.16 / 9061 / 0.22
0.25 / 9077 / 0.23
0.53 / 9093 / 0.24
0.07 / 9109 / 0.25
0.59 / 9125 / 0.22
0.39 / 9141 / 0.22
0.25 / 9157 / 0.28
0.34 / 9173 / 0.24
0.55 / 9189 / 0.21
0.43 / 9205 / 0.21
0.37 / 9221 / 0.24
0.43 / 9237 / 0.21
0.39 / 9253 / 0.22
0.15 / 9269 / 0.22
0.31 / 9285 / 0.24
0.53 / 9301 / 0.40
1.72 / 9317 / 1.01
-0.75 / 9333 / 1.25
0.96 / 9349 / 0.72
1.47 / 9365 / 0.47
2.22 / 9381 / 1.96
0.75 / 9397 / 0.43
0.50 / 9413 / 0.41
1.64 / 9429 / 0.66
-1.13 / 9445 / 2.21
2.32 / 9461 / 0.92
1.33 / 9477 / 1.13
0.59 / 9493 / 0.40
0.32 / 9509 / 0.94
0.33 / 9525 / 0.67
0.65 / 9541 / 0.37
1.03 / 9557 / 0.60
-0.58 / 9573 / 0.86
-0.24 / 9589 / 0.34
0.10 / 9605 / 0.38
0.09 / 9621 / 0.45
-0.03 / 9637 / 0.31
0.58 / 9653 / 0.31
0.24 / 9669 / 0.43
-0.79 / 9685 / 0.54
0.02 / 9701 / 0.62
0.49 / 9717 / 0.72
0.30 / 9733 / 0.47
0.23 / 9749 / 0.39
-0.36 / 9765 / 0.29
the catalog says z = 0.36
